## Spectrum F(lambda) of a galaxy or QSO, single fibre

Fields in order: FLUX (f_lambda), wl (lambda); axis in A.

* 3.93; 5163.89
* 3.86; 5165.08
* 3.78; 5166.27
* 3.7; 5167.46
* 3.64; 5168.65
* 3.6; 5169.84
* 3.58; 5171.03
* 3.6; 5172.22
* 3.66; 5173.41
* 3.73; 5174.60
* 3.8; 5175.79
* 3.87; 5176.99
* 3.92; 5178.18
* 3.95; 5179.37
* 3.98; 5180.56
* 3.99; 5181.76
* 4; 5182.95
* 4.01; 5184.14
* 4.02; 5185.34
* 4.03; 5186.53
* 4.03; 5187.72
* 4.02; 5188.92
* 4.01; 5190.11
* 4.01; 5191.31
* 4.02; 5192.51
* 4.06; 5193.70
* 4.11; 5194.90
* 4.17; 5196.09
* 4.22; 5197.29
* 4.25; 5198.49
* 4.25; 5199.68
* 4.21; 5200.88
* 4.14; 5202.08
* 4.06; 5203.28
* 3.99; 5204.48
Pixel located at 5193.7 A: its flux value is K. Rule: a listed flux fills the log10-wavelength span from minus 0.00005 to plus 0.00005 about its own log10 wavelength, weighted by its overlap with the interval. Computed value 4.06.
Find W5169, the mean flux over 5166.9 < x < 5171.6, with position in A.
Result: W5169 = 3.63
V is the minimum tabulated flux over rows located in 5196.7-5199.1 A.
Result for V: 4.22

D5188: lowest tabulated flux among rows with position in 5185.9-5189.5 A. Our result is 4.02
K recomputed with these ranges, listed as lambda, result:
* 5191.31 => 4.01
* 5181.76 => 3.99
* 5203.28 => 4.06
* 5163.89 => 3.93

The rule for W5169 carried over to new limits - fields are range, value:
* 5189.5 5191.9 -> 4.01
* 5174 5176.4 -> 3.76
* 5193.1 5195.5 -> 4.1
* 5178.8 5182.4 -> 3.97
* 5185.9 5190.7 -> 4.03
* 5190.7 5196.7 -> 4.07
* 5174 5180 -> 3.86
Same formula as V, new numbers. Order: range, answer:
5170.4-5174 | 3.58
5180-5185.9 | 3.98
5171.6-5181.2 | 3.6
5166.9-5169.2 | 3.64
